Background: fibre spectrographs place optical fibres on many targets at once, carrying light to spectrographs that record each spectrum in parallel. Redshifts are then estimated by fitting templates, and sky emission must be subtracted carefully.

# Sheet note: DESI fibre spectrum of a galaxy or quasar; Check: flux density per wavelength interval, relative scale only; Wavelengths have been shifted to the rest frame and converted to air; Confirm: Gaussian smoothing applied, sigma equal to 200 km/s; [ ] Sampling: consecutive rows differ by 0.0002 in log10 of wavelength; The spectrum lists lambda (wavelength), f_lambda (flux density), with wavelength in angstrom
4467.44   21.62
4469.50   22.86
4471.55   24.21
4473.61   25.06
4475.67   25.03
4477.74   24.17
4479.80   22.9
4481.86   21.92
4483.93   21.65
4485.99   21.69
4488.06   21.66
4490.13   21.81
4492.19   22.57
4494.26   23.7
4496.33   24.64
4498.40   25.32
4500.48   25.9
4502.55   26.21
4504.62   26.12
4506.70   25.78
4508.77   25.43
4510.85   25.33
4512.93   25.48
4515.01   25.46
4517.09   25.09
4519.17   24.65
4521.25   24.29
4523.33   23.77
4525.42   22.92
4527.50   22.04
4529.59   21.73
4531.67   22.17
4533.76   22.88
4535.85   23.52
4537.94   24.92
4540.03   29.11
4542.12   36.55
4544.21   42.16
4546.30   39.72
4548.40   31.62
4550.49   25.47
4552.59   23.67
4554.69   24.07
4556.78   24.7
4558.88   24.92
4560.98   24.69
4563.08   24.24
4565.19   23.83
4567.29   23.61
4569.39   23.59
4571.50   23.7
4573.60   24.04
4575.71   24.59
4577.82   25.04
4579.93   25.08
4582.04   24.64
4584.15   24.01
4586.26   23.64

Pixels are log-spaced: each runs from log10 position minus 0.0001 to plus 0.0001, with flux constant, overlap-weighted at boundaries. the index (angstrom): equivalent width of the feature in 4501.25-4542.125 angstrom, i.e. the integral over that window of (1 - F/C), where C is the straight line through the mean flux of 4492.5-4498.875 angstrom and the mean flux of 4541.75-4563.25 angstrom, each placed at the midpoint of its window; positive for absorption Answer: 2.5 angstrom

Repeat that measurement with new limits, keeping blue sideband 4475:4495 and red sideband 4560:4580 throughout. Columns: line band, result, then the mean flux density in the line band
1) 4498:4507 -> -1.15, 25.9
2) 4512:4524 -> -0.81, 24.8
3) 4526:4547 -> -4.07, 28.2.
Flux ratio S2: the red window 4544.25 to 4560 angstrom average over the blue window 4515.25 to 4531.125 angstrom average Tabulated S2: 1.22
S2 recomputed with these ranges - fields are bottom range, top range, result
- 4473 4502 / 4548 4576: 1.05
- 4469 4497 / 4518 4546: 1.15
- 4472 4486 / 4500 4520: 1.09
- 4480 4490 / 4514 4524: 1.13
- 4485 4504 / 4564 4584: 1.02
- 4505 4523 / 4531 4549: 1.21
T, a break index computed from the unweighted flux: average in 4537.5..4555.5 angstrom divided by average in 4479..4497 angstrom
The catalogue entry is 1.4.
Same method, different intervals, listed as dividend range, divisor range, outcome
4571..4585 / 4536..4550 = 0.74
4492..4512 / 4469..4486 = 1.08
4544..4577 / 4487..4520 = 1.07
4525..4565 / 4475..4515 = 1.12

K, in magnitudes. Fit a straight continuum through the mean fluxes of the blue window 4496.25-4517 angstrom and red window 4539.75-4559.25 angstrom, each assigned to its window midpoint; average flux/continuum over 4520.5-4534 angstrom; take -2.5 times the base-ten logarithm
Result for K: 0.22 mag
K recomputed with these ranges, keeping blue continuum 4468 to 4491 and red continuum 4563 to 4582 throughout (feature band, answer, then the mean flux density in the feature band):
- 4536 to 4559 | -0.237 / 29.7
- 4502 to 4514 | -0.104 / 25.7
